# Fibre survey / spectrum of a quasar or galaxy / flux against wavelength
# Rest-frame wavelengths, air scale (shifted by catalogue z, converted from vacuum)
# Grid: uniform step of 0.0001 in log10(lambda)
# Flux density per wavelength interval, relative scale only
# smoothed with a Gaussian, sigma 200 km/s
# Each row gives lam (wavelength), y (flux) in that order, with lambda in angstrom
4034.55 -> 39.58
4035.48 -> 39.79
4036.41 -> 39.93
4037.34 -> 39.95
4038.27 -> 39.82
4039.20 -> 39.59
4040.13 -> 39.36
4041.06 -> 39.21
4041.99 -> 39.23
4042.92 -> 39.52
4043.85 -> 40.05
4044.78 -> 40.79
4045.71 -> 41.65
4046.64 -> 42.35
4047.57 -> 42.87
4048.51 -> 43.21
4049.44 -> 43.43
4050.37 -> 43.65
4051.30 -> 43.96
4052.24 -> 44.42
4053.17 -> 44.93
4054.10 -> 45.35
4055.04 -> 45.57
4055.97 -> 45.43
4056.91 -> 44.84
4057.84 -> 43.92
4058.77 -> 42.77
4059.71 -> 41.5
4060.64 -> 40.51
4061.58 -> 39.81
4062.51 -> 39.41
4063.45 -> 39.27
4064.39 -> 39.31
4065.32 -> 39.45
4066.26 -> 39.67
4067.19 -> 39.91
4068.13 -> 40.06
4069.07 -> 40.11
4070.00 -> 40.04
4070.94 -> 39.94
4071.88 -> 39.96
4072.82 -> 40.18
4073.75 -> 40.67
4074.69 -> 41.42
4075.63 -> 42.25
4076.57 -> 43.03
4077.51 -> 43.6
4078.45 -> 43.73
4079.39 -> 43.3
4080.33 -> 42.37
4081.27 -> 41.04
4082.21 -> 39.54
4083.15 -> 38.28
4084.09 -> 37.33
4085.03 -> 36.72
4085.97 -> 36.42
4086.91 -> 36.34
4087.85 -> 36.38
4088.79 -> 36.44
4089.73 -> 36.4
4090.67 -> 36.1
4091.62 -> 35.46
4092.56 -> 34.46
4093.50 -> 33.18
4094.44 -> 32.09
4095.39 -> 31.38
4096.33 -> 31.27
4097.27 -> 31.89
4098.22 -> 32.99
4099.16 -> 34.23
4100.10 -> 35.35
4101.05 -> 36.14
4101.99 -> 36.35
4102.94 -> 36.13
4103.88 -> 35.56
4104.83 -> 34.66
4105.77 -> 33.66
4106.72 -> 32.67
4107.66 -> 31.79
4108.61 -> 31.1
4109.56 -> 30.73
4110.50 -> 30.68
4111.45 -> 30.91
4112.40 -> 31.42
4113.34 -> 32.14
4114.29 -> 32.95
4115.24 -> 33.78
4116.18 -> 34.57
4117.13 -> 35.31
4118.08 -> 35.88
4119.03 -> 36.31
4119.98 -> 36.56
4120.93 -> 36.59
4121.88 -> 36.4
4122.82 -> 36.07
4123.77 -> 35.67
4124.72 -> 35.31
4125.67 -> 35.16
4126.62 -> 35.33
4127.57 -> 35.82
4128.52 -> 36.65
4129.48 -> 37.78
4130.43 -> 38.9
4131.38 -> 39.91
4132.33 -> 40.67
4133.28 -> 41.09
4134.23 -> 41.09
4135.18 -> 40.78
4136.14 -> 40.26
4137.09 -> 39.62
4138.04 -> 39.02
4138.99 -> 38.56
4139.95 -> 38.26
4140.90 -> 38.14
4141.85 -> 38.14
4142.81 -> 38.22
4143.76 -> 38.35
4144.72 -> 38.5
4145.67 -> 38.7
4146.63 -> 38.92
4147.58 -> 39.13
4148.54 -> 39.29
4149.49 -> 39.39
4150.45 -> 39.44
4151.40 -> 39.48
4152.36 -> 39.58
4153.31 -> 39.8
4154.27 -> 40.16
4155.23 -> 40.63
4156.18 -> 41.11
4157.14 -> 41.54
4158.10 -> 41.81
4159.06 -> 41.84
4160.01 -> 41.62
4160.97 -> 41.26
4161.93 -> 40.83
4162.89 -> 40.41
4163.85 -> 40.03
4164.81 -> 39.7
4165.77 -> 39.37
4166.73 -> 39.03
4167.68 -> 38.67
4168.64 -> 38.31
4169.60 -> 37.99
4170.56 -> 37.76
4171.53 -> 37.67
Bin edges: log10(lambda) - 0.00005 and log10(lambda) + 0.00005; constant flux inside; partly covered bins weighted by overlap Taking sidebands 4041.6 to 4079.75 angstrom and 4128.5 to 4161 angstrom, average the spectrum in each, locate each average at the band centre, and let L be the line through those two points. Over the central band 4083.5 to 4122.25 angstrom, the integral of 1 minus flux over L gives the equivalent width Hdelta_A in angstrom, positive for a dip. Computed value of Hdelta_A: 6.1 angstrom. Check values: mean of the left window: 41.8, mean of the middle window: 34.3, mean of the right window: 39.7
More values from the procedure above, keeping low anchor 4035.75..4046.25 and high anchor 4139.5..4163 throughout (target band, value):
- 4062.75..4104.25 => 2.11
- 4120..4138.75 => 0.86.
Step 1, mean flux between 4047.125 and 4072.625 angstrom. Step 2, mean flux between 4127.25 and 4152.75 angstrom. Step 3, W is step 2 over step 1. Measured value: 0.93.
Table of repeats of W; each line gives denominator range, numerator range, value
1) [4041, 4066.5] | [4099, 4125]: 0.81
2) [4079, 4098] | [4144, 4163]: 1.11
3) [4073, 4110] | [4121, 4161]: 1.07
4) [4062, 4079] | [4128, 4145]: 0.96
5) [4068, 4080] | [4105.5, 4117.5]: 0.78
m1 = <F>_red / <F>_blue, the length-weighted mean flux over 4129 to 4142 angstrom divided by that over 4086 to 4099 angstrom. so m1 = 1.2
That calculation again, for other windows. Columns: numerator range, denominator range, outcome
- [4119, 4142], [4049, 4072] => 0.91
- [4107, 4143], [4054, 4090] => 0.89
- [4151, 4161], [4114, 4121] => 1.16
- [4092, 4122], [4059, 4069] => 0.84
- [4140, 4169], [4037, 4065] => 0.95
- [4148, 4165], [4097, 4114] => 1.22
